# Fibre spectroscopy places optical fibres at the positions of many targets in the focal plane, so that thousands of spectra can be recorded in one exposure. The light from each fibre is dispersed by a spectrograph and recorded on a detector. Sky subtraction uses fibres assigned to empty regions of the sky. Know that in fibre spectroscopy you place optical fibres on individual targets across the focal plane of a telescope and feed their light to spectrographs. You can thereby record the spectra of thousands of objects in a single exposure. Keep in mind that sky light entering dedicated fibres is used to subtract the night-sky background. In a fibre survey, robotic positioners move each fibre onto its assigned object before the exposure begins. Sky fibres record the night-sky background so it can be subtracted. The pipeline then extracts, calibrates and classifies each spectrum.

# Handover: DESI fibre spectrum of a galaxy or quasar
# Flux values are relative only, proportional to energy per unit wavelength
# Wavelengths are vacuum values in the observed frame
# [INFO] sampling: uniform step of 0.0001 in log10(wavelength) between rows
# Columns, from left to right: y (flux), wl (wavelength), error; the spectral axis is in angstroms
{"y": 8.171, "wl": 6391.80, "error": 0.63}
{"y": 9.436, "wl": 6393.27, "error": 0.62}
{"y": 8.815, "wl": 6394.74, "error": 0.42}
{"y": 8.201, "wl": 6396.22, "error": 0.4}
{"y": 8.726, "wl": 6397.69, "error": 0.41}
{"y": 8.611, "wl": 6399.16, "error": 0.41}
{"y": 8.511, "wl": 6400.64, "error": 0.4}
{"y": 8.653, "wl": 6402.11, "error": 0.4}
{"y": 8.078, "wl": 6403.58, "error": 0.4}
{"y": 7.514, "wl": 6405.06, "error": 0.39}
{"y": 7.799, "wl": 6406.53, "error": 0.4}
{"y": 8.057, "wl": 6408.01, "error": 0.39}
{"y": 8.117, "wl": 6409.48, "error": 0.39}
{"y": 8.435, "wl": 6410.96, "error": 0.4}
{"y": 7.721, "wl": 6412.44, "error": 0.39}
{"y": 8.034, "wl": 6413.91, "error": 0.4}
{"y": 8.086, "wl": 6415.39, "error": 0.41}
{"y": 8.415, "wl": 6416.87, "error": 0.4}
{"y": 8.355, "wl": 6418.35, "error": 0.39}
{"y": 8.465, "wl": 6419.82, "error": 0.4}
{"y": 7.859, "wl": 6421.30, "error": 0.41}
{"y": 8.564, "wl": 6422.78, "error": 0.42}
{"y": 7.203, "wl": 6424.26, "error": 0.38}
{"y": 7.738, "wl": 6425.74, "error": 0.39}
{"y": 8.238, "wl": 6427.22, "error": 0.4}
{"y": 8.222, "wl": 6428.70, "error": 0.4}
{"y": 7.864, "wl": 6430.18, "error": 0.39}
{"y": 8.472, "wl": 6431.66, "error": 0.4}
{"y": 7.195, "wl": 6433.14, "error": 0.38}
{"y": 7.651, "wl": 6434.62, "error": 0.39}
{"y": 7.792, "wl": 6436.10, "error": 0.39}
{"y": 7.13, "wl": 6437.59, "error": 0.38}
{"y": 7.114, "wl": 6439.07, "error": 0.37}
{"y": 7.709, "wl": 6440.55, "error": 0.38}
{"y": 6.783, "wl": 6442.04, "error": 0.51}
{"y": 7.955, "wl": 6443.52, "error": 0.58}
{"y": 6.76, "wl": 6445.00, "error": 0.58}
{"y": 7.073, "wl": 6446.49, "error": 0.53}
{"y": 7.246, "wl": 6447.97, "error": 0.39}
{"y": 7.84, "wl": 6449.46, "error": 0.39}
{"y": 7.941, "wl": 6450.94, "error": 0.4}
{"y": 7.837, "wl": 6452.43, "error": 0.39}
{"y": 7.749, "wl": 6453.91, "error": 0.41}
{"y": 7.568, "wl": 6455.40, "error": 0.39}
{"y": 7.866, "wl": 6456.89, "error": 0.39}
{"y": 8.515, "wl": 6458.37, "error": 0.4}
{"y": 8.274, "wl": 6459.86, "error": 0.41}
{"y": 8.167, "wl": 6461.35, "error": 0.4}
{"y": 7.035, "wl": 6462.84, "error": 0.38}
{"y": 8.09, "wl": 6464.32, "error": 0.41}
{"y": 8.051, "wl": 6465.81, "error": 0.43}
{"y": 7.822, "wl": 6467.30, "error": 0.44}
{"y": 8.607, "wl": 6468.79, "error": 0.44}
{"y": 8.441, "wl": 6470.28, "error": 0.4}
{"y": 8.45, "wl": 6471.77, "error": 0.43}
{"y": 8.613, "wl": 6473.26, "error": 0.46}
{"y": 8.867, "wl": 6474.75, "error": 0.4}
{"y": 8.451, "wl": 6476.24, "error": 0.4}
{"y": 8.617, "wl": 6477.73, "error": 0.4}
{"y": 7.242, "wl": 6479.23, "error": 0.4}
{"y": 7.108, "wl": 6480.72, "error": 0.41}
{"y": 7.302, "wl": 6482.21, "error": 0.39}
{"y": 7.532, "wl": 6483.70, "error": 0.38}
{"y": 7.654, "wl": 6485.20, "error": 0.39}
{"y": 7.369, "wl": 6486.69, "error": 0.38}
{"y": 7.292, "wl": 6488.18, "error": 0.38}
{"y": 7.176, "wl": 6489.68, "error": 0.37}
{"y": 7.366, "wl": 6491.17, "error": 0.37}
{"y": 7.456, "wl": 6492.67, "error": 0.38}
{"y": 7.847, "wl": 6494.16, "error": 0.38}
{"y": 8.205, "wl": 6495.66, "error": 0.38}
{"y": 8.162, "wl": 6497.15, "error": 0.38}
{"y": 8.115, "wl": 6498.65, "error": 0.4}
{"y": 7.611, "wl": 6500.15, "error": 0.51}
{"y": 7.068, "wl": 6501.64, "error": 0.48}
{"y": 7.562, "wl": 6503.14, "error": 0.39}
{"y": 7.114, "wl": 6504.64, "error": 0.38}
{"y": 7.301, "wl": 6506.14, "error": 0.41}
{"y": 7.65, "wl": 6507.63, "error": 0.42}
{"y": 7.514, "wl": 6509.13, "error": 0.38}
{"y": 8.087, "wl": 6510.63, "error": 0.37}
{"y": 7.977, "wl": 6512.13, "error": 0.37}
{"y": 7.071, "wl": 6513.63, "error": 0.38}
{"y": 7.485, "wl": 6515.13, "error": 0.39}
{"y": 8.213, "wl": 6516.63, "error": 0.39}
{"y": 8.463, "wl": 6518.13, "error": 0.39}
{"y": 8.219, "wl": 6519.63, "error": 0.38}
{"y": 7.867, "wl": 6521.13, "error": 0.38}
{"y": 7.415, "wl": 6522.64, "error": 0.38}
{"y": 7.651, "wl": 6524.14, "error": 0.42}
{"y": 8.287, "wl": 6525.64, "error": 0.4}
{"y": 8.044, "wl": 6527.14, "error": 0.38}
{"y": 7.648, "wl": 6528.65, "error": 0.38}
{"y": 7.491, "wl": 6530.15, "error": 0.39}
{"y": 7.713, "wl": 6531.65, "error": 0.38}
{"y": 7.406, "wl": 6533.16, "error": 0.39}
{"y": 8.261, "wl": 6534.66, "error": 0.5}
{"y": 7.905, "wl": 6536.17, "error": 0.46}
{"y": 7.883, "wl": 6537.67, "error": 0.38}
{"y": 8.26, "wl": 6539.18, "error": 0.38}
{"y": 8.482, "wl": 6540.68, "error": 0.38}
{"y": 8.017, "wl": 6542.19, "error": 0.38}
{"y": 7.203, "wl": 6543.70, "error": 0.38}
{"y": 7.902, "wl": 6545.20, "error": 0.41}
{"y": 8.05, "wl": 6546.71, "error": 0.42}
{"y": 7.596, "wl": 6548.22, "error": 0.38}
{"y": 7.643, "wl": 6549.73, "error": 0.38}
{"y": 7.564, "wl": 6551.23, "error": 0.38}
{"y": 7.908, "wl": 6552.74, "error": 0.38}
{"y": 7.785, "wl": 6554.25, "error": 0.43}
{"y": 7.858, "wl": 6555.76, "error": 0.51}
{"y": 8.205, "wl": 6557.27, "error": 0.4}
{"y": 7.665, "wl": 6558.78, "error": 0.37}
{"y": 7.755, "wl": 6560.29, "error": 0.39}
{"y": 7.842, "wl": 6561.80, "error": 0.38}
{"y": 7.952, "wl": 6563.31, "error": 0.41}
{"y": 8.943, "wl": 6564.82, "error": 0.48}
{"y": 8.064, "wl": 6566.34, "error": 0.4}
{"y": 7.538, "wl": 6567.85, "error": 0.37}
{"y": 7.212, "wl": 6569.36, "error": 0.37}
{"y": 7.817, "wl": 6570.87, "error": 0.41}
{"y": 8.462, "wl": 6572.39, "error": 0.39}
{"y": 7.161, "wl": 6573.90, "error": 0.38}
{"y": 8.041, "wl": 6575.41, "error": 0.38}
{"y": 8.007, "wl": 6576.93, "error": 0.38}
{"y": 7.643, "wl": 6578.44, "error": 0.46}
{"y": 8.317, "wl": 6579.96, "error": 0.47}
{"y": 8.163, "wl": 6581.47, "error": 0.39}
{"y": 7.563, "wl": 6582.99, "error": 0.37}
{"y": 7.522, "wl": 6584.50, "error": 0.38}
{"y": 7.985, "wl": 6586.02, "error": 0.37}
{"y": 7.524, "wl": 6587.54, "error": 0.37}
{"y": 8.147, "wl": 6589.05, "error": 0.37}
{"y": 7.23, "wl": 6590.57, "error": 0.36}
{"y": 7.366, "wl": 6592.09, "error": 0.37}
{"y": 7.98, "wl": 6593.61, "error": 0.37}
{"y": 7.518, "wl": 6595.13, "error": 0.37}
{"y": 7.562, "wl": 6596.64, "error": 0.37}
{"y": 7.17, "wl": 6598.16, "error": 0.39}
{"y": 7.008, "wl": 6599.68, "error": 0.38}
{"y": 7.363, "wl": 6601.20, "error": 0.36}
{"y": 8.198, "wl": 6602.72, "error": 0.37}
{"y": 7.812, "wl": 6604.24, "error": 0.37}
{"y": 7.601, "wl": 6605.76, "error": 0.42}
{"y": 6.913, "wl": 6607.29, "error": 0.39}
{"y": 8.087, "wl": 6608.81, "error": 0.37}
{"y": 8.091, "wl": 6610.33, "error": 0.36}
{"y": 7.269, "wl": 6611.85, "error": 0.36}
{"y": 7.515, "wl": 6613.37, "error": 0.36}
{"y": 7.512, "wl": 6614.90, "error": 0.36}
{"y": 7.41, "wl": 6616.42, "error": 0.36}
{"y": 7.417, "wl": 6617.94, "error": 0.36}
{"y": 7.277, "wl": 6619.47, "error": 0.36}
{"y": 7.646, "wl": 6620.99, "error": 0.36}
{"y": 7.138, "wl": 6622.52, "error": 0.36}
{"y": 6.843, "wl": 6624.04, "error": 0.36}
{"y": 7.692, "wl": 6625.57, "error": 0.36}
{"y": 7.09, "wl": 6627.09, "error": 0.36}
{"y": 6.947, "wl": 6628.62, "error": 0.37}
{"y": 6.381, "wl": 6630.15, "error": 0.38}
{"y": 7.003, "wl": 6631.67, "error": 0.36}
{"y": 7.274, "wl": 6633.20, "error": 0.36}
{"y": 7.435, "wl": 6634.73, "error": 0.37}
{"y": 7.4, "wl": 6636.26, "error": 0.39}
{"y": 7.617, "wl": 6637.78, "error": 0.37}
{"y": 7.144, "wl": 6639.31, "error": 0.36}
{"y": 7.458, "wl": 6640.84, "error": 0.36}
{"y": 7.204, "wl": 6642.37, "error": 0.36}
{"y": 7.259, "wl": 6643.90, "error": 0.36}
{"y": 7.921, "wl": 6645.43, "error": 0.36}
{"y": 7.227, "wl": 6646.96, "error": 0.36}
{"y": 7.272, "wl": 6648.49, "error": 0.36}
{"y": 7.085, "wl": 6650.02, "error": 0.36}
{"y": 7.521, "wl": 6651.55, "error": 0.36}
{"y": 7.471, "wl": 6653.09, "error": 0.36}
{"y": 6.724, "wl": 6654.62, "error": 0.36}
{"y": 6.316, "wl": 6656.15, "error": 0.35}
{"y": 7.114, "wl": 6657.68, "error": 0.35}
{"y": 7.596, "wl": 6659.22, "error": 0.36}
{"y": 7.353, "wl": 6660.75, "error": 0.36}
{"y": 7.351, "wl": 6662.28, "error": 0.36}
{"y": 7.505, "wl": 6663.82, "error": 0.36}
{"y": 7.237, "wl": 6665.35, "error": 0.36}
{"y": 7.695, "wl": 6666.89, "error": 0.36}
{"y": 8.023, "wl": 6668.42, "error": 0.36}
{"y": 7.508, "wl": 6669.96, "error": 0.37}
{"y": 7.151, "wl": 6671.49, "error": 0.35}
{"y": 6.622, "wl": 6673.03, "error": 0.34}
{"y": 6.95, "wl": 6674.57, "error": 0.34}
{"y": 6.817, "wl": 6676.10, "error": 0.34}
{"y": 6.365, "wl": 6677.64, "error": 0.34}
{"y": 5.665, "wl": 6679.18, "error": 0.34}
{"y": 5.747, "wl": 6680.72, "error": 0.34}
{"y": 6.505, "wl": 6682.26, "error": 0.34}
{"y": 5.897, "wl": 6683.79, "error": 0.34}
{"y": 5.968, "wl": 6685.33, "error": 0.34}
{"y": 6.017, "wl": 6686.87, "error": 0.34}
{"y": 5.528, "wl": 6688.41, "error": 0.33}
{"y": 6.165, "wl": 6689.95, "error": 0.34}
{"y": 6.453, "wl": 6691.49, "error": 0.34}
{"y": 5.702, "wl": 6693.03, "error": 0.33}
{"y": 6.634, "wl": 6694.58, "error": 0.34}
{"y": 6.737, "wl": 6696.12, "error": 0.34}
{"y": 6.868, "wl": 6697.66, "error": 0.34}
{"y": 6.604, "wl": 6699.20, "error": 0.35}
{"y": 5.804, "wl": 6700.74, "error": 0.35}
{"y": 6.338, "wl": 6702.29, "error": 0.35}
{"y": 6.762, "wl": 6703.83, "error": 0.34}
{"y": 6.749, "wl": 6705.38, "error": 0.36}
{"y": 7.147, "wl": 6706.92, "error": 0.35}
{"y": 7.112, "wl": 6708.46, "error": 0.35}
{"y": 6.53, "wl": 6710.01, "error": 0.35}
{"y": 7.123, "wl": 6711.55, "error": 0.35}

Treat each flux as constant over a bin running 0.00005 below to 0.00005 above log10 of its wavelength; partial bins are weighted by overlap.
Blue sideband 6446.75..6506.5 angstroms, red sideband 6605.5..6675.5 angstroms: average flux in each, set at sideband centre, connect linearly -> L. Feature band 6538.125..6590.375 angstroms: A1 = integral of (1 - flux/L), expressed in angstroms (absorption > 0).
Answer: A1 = -2.28 angstroms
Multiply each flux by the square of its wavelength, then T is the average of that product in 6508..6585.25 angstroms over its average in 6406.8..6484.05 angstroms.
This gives 1.0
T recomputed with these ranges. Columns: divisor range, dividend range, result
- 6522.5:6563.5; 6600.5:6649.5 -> 0.97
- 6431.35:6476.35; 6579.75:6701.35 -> 0.97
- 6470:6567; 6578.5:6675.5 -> 0.98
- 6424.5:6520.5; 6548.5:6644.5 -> 1.02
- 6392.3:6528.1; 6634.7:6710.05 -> 0.93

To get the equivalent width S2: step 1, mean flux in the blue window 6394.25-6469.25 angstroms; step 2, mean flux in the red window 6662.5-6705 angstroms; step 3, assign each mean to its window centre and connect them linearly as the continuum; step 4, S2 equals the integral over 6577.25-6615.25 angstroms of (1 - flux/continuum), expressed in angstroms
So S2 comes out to -3.3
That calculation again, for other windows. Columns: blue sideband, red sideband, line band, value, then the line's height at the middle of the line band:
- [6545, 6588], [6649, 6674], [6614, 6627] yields 0.3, 7.52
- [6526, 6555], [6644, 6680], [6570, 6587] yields -0.6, 7.62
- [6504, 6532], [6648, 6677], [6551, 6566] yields -0.7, 7.6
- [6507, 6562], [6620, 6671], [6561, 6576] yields -0.5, 7.67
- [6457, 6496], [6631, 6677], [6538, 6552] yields -0.4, 7.66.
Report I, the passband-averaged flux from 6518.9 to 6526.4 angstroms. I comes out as 7.89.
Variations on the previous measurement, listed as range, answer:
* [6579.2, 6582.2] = 8.25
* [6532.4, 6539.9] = 7.94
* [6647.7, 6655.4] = 7.21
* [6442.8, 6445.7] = 7.37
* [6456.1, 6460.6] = 8.21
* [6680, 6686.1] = 6.04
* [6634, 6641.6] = 7.41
